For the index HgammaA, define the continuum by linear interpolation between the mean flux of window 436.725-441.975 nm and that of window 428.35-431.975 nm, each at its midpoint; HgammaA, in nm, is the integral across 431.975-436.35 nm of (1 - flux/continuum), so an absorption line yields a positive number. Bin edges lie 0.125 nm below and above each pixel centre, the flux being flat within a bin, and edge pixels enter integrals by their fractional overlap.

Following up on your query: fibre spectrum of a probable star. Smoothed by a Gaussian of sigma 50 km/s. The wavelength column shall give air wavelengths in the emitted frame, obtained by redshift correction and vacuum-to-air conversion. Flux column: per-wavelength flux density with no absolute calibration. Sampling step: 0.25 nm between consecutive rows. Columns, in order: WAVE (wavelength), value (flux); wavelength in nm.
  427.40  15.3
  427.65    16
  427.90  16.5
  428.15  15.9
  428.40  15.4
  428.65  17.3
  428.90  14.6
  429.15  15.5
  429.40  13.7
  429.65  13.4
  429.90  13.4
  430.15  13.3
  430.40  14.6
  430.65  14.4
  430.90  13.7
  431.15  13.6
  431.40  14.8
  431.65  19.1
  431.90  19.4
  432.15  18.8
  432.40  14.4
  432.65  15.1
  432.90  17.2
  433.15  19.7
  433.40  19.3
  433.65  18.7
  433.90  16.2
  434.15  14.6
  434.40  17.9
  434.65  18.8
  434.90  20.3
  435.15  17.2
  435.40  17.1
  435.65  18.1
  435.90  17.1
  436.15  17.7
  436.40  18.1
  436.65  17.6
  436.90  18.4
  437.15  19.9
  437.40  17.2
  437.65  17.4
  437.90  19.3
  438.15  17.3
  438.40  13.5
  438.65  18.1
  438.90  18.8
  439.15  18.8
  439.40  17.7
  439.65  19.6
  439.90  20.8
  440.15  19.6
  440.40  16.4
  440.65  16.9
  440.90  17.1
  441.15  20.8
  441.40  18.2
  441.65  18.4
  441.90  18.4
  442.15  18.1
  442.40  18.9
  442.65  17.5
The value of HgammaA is -0.31 nm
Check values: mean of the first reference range 15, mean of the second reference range 18.2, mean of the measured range 17.6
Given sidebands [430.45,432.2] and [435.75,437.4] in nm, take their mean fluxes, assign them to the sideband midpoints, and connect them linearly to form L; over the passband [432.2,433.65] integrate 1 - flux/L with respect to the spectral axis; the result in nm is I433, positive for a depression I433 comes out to -0.06 nm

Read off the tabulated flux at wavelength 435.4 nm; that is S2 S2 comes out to 17.1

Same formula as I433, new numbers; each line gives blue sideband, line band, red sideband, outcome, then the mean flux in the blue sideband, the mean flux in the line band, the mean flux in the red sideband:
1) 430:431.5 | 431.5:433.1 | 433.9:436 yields -0.219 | 14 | 17.4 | 17.6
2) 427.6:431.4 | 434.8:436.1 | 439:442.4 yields -0.089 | 14.7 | 17.9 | 18.5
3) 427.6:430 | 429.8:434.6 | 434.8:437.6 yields 0.067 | 15.2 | 16.3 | 18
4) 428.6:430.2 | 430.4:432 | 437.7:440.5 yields -0.062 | 14.4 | 15.7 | 18.2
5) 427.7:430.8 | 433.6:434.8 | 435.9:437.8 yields -0.022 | 14.9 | 17.2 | 18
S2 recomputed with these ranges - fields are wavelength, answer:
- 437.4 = 17.2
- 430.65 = 14.4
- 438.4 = 13.5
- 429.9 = 13.4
